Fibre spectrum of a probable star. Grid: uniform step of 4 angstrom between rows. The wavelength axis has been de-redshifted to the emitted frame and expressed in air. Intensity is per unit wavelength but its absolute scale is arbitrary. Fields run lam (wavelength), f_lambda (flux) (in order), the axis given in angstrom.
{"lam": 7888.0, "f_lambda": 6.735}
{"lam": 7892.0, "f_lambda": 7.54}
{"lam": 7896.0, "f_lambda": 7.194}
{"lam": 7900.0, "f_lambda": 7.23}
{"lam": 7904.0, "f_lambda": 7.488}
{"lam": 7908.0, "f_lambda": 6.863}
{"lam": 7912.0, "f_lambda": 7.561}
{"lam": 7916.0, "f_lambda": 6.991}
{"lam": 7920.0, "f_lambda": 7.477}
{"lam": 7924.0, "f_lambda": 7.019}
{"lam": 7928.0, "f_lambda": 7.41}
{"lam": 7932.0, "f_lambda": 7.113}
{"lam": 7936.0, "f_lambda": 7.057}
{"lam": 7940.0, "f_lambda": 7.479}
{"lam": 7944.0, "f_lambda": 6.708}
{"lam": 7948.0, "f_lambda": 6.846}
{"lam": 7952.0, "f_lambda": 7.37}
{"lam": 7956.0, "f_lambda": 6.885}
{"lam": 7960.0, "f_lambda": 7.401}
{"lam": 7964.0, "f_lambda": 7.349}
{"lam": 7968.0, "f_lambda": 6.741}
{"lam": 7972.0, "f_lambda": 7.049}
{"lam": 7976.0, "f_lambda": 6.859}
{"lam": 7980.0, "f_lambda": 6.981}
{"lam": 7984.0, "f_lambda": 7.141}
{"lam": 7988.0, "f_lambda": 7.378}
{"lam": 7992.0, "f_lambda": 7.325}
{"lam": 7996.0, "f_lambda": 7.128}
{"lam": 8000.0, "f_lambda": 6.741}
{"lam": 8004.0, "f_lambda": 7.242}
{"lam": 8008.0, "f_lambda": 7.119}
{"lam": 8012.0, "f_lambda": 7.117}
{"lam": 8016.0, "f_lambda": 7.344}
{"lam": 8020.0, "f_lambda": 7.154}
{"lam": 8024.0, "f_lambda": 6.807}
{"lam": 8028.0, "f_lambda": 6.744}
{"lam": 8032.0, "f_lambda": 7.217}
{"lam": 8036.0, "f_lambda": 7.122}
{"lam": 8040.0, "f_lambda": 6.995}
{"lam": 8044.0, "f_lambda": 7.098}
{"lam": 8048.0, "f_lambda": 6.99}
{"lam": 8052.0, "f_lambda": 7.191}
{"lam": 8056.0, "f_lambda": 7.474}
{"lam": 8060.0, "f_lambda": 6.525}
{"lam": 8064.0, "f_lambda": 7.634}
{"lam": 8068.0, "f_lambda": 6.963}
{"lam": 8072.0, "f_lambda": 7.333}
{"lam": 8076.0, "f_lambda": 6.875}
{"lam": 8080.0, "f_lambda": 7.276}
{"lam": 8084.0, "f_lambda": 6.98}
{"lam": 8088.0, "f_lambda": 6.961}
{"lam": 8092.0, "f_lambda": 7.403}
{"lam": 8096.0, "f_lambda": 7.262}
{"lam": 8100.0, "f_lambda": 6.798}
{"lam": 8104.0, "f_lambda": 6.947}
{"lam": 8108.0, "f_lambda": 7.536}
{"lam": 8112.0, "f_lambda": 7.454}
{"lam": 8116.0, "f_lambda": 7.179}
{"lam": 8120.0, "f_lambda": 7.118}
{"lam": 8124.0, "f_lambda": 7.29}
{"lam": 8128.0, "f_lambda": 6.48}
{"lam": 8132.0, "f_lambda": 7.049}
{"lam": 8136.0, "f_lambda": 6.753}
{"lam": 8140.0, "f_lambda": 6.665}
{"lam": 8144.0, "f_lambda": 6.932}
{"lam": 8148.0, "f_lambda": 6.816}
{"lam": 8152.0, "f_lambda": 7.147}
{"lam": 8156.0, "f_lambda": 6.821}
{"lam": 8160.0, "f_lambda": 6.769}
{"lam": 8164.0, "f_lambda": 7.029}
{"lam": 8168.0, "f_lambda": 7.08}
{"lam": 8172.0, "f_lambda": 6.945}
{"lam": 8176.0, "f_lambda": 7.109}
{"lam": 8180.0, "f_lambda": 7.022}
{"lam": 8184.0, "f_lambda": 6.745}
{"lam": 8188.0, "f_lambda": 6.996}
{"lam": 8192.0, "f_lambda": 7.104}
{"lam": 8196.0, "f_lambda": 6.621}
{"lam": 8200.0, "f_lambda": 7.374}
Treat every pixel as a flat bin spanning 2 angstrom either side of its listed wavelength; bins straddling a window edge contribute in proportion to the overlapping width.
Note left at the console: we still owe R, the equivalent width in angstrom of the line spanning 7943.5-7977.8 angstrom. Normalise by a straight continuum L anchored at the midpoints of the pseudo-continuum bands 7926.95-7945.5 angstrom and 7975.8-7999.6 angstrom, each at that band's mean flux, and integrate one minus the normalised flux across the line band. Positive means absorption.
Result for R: 0.5 angstrom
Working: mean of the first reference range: 7.15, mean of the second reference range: 7.13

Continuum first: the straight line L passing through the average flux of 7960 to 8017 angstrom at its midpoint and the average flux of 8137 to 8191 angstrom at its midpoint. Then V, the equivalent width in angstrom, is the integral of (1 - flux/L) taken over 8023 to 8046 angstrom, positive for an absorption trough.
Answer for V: 0.2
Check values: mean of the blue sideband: 7.11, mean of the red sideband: 6.93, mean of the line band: 7.01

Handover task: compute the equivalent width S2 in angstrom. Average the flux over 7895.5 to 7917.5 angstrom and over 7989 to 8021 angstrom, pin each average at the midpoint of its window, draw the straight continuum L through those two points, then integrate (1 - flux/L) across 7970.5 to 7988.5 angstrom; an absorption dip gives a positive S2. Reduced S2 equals 0.3 angstrom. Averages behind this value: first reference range 7.23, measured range 7.06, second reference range 7.15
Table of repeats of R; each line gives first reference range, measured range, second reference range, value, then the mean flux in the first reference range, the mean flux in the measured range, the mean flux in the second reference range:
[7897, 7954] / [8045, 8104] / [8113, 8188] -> -0.7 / 7.19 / 7.11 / 6.95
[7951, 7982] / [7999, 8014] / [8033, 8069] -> 0.0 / 7.07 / 7.08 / 7.12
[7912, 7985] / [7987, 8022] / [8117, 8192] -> -0.5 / 7.12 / 7.17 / 6.94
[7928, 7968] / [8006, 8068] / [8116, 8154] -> -0.6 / 7.13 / 7.1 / 6.93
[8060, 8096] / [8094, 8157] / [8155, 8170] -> 0.1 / 7.15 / 7.02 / 6.93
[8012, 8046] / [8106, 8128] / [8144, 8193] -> -0.8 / 7.06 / 7.24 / 6.96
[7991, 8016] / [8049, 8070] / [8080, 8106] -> -0.2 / 7.12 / 7.15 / 7.08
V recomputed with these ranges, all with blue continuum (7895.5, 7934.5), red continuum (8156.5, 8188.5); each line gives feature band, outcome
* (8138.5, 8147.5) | 0.2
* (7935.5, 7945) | 0.1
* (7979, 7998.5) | -0.1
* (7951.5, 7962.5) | 0.0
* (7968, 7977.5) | 0.3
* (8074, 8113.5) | -0.6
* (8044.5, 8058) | -0.2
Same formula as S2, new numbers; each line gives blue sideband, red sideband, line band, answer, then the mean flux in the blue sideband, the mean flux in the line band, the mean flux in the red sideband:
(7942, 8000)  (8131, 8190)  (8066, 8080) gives -0.2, 7.07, 7.09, 6.92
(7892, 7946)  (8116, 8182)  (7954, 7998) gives 0.2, 7.21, 7.11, 6.95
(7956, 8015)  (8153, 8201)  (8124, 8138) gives 0.3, 7.11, 6.84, 6.96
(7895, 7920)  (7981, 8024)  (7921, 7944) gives 0.1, 7.24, 7.18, 7.15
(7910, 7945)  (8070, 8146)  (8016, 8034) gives 0.3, 7.22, 7.02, 7.07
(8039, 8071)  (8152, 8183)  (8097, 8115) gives -0.3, 7.12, 7.19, 6.97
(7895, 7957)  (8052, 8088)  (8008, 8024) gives 0.0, 7.17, 7.14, 7.13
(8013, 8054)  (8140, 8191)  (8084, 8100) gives -0.3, 7.07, 7.13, 6.94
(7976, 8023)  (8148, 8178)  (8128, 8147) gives 0.5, 7.13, 6.81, 6.97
